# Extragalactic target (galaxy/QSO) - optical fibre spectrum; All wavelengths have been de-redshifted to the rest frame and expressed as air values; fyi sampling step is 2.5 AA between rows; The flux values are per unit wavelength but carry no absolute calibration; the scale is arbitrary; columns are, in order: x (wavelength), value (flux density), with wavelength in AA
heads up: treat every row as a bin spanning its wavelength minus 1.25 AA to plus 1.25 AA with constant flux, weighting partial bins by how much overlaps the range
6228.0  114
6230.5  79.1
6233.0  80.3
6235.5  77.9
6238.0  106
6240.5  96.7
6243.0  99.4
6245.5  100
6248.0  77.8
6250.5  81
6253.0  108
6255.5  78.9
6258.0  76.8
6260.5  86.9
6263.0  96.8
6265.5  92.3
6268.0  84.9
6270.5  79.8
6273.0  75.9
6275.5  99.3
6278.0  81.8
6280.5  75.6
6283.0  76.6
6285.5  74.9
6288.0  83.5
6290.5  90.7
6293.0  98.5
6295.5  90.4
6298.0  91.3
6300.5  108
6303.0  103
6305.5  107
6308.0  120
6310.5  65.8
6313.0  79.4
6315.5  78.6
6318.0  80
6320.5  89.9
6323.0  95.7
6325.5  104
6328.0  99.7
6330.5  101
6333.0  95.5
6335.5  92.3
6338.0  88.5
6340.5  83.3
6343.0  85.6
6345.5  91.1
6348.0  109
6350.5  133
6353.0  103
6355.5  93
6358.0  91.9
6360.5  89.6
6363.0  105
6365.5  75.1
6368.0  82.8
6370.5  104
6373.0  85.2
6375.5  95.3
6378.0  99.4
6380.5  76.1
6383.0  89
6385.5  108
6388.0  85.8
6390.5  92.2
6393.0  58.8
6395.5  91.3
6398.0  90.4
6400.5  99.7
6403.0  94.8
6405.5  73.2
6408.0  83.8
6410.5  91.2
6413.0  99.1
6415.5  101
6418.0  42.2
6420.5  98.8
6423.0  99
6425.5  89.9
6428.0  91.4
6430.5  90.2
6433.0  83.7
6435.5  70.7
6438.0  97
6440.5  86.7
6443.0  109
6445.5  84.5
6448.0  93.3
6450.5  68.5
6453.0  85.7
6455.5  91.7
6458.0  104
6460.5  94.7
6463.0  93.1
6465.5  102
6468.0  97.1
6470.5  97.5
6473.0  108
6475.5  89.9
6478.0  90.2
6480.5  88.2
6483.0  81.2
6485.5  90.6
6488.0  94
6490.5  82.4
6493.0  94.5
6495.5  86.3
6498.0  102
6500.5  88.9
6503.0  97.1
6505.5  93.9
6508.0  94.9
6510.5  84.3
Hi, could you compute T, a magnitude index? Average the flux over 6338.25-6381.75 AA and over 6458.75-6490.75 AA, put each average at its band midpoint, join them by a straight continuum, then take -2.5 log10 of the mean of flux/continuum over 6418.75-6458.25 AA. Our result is 0.05 mag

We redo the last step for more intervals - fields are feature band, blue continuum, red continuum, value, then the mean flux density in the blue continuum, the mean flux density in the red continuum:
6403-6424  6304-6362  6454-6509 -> 0.093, 94.7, 93.7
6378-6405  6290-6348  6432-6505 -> 0.046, 93.4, 91.5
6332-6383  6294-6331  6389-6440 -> -0.033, 94.1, 86.9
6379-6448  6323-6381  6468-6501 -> 0.066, 95.2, 92.1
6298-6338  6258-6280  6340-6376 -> -0.037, 86.2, 95.4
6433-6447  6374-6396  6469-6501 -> 0.014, 88.3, 91.9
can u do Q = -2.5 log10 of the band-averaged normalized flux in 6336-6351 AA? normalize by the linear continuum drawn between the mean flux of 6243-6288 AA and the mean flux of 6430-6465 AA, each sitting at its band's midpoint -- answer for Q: -0.11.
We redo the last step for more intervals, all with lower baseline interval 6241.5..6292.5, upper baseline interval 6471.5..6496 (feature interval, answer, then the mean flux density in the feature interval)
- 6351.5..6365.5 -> -0.08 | 95.2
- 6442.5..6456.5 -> 0.03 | 87.6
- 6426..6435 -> 0.03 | 87.1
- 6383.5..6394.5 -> 0.03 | 86.5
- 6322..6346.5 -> -0.07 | 93.7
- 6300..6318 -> -0.07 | 93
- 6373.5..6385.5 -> -0.04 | 91.5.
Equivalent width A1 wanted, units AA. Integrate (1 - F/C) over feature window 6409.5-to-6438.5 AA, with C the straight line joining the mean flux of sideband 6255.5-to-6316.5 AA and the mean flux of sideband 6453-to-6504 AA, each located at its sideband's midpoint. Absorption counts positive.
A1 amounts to 1.4 AA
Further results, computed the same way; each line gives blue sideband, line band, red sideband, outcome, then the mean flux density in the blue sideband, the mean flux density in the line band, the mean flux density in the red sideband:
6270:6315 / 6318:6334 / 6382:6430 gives -1.4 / 89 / 96.3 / 88.4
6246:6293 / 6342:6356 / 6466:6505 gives -2.4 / 85.1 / 103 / 92.7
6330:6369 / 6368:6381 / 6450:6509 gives 0.3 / 94.9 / 92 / 92.6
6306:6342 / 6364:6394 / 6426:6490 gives 1.1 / 91.3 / 88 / 91.2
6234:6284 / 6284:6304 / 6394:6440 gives -1.0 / 87.6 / 92.2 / 88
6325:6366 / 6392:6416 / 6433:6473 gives 1.5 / 96.8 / 88.2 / 92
